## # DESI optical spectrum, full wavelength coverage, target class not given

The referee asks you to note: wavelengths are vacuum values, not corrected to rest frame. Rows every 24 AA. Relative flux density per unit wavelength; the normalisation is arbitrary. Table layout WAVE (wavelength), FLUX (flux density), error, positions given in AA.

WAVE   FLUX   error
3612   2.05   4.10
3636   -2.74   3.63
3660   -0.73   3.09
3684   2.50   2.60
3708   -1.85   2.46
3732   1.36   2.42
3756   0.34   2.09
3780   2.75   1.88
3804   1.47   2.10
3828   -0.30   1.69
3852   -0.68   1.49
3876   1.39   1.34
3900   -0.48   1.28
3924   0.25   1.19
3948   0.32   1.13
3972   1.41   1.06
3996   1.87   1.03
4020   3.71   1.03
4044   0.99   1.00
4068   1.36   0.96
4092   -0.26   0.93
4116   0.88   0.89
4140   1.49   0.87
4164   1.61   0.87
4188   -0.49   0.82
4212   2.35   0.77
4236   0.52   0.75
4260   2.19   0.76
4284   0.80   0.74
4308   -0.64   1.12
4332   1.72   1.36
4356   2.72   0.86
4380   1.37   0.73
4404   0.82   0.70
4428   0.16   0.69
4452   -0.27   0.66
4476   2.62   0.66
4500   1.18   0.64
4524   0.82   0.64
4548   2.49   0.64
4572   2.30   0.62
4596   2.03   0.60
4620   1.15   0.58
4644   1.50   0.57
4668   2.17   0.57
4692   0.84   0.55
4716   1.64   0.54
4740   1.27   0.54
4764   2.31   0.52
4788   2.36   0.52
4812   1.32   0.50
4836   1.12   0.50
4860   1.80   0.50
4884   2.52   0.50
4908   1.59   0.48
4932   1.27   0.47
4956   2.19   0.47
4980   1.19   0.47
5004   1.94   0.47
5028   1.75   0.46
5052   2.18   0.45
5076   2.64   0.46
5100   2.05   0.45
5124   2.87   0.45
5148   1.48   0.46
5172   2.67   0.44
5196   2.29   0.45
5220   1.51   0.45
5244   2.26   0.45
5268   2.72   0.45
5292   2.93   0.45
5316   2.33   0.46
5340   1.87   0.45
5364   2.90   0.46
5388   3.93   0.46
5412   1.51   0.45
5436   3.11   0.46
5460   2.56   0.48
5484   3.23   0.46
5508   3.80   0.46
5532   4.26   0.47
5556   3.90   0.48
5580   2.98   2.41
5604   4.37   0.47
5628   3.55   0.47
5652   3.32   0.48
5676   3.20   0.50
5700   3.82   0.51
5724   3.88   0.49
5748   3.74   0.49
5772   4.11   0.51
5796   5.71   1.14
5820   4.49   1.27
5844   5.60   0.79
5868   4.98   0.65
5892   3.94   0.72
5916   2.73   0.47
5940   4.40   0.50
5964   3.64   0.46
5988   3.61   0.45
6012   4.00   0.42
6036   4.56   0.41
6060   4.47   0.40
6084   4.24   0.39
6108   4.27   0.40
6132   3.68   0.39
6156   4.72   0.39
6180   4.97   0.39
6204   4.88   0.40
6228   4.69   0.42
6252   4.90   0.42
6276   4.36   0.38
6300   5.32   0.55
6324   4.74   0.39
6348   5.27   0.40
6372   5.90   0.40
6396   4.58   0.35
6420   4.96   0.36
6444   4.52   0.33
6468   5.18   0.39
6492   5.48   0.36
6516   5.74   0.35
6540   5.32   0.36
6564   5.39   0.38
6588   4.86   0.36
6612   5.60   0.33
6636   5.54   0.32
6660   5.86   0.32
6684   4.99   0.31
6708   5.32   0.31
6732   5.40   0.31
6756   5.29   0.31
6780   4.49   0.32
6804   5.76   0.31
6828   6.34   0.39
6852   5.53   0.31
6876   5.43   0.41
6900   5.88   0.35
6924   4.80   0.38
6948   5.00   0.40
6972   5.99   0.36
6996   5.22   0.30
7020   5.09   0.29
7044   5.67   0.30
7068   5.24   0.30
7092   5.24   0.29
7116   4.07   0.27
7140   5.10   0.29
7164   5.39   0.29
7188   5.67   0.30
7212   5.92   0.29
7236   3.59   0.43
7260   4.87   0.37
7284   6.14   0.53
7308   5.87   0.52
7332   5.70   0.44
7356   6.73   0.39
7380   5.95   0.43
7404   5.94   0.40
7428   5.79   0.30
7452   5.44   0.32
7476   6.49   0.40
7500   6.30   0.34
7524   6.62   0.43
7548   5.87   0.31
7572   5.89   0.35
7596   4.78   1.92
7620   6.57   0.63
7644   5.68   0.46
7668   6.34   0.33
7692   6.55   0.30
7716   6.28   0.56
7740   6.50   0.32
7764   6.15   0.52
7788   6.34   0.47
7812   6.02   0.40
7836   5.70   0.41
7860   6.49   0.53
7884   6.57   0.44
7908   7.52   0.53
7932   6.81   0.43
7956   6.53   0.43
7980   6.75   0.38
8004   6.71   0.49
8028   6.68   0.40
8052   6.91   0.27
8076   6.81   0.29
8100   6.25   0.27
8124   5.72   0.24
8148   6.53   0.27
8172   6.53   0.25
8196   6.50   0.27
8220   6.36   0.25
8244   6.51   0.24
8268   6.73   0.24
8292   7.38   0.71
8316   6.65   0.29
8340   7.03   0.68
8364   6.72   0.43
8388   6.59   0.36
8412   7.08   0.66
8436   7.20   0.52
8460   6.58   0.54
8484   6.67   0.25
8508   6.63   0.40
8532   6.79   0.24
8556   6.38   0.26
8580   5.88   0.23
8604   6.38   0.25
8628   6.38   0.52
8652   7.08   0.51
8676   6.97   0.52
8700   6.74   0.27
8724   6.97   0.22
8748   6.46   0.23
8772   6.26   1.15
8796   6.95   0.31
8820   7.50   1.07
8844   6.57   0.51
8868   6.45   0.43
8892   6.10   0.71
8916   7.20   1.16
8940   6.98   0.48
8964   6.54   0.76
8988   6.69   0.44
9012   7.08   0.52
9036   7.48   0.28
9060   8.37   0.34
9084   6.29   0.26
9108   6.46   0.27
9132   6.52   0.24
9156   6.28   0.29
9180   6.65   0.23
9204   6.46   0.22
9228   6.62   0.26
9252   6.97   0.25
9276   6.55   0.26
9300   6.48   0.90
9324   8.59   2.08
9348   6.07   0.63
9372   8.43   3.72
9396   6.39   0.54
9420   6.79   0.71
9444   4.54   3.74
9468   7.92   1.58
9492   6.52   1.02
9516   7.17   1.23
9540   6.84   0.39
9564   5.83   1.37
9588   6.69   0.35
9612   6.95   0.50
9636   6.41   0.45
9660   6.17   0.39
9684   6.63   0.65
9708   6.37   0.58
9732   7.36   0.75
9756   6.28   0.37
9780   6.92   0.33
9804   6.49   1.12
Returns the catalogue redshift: 0.376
